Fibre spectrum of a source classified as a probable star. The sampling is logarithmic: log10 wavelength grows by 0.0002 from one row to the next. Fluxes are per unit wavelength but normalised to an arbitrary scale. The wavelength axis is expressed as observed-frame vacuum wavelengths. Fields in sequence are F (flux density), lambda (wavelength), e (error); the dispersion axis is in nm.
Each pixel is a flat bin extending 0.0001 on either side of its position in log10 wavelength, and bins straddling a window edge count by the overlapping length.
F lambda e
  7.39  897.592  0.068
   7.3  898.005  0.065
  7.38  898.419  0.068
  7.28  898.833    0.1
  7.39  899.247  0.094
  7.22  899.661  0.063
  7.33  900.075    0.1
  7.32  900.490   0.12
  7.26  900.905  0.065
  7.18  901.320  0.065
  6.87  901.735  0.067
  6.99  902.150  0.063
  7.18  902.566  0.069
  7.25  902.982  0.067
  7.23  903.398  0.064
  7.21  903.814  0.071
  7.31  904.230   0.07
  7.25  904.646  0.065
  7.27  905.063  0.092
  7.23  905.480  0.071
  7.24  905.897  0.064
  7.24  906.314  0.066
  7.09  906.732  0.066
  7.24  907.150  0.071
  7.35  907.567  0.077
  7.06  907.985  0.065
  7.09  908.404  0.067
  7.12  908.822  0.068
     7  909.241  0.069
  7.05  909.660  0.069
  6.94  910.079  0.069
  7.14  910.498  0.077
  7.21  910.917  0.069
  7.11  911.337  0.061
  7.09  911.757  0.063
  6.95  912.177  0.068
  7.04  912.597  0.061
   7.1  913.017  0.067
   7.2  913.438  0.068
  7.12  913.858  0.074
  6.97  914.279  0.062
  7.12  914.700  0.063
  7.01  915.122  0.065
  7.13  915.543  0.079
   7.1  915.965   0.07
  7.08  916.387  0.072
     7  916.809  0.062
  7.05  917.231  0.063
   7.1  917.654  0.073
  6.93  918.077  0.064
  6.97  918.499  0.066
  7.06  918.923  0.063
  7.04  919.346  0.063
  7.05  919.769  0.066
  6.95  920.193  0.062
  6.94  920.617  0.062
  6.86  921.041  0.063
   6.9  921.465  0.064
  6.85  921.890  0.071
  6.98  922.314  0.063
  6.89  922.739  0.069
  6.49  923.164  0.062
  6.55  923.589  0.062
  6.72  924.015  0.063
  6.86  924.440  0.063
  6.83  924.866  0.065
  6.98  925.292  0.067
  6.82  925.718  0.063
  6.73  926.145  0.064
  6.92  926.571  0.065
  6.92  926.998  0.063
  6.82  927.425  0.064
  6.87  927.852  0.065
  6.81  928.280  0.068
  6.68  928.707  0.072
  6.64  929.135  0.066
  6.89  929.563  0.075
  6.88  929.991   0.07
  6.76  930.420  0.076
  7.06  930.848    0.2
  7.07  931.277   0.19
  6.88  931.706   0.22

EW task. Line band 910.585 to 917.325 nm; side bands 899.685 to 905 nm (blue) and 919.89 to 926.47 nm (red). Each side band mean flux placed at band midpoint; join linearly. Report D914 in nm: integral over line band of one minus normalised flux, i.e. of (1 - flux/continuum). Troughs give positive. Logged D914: -0.09 nm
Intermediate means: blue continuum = 7.2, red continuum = 6.83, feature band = 7.08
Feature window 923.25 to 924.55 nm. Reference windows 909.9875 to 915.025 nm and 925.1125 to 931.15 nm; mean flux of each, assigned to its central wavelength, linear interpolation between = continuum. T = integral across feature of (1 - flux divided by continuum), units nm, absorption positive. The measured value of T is 0.04 nm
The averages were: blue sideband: 7.08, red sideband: 6.84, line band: 6.68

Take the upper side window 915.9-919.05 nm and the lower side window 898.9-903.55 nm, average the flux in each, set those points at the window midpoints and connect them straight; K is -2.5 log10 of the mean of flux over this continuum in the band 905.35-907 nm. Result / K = -0.01 mag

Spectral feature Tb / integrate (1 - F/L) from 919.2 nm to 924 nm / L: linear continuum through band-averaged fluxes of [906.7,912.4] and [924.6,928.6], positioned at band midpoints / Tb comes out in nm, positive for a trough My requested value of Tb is 0.05 nm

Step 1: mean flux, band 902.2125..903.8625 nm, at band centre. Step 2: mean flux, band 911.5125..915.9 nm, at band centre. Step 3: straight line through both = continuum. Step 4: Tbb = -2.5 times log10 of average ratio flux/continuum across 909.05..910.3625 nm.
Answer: 0.02 mag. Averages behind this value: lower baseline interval 7.2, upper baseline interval 7.07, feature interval 7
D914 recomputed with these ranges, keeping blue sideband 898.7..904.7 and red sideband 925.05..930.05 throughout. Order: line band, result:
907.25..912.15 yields 0.00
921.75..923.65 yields 0.04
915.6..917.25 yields -0.02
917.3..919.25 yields -0.01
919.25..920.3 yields -0.01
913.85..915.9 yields -0.01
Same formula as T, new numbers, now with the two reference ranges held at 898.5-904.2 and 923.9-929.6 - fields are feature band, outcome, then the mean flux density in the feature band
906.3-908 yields -0.019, 7.21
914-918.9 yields -0.044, 7.04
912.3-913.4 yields -0.007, 7.08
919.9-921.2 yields -0.002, 6.93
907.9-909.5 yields 0.008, 7.06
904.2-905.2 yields -0.015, 7.27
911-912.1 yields -0.006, 7.09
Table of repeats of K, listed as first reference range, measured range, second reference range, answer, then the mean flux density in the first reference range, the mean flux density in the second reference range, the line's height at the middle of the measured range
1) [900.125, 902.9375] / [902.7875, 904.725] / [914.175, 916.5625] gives -0.02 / 7.15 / 7.07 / 7.14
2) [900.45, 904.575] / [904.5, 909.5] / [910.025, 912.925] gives -0.01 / 7.18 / 7.08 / 7.13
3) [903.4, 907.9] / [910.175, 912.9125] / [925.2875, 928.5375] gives 0.01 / 7.24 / 6.85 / 7.13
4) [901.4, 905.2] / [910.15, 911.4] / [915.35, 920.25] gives 0.00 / 7.17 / 7.04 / 7.1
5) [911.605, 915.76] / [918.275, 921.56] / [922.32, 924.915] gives -0.02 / 7.07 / 6.74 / 6.86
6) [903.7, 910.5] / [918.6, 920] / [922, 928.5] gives -0.02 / 7.17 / 6.81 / 6.93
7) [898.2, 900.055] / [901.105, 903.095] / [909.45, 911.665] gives 0.03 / 7.32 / 7.09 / 7.26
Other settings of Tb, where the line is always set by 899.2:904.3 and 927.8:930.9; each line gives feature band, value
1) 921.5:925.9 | 0.06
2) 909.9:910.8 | 0.00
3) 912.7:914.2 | -0.02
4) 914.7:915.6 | -0.01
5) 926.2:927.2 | -0.01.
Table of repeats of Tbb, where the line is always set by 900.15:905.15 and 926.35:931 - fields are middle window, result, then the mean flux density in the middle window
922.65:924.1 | 0.044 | 6.64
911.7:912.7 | 0.007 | 7.02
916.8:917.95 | -0.008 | 7.05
